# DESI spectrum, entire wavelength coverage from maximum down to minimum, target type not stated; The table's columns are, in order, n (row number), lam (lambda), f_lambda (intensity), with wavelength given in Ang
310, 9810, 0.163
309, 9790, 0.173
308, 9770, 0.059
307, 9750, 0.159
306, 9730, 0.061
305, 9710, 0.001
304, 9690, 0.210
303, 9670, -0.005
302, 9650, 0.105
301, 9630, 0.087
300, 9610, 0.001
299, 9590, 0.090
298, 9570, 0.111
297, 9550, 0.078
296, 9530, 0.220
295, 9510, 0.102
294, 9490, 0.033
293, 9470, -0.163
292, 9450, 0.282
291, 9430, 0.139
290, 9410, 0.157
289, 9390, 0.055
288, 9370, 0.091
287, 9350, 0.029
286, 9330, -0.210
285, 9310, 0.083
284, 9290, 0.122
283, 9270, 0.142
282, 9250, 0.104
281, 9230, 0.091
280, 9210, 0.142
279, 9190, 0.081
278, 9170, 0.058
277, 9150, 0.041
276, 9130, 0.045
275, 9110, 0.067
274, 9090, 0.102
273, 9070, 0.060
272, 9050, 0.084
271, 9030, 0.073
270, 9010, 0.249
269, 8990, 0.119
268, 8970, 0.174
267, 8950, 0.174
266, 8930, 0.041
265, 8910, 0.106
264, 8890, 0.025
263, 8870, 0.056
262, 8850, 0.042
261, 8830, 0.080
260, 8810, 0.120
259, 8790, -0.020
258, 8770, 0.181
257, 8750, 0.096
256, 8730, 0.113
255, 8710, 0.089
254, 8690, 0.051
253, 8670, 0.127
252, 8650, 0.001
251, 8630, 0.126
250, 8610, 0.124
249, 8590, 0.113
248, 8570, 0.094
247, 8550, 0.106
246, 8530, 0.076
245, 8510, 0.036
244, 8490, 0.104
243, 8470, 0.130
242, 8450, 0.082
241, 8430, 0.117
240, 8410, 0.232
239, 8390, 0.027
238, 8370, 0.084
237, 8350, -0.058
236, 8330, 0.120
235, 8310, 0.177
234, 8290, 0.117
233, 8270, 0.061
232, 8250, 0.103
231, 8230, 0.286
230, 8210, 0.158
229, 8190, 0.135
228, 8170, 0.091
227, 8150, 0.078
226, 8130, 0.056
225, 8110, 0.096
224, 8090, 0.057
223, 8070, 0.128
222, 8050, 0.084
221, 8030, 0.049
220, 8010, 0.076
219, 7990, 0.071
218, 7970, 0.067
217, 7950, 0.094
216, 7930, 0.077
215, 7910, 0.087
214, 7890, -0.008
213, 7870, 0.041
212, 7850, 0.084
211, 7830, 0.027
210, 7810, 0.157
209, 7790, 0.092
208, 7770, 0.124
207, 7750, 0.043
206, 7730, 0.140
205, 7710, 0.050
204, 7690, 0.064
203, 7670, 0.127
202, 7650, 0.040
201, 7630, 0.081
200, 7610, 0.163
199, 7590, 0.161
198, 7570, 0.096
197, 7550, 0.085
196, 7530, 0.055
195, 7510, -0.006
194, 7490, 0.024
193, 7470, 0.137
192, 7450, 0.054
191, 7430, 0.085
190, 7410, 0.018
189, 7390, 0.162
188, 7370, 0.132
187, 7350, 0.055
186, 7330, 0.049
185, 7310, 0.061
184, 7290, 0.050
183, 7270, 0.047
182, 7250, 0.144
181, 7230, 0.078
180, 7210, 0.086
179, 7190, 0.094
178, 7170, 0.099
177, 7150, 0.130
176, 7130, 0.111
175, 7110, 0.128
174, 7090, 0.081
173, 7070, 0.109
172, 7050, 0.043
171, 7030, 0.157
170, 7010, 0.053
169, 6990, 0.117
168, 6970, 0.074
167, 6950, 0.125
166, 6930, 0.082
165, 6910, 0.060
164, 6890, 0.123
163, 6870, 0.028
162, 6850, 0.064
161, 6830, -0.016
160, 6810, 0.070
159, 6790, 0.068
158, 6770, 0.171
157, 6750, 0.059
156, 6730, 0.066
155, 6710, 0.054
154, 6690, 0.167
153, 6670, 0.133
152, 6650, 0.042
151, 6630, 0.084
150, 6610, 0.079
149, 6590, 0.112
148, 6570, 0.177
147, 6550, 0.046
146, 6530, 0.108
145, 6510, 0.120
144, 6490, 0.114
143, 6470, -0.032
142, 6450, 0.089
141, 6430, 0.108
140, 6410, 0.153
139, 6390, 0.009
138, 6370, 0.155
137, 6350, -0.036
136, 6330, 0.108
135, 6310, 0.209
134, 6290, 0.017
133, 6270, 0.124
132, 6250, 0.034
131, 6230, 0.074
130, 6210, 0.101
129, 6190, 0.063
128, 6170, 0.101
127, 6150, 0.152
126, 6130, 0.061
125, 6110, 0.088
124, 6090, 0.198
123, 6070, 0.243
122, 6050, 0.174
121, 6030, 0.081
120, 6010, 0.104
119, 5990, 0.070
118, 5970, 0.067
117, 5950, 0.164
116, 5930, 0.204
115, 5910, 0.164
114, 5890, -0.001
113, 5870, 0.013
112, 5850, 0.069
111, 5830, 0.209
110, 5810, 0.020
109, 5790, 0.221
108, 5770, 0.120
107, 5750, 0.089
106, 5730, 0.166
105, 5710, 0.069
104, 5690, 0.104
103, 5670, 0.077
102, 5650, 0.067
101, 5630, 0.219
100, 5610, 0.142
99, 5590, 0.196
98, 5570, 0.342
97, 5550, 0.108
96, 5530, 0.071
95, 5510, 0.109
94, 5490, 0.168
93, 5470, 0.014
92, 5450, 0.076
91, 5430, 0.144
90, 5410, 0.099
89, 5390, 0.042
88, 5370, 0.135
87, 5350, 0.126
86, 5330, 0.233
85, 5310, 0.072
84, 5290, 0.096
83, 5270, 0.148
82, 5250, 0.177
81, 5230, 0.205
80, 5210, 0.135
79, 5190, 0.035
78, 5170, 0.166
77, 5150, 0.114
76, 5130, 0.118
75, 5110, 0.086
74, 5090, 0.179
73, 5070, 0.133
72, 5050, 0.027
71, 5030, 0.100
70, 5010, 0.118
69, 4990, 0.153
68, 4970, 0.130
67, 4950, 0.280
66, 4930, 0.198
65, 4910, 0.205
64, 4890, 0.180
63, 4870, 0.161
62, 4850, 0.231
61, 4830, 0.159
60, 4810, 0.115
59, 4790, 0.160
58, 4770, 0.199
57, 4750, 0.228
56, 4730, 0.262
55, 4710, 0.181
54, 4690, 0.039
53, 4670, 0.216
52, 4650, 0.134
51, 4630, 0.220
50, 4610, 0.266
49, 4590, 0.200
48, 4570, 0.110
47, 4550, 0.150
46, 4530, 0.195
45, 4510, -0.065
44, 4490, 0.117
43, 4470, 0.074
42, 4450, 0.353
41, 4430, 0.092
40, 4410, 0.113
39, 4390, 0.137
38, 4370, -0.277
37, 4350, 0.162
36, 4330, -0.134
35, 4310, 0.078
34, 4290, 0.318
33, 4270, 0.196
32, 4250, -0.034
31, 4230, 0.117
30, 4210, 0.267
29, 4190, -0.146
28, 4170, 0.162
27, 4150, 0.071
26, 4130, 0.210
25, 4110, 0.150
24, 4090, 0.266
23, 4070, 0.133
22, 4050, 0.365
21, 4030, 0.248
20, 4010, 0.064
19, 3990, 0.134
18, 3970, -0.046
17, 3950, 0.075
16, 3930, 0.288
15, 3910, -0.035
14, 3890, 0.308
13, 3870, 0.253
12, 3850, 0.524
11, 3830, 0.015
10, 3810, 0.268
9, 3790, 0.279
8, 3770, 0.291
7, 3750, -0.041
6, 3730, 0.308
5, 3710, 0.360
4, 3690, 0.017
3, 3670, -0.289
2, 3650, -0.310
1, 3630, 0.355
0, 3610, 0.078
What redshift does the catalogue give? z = 1.20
